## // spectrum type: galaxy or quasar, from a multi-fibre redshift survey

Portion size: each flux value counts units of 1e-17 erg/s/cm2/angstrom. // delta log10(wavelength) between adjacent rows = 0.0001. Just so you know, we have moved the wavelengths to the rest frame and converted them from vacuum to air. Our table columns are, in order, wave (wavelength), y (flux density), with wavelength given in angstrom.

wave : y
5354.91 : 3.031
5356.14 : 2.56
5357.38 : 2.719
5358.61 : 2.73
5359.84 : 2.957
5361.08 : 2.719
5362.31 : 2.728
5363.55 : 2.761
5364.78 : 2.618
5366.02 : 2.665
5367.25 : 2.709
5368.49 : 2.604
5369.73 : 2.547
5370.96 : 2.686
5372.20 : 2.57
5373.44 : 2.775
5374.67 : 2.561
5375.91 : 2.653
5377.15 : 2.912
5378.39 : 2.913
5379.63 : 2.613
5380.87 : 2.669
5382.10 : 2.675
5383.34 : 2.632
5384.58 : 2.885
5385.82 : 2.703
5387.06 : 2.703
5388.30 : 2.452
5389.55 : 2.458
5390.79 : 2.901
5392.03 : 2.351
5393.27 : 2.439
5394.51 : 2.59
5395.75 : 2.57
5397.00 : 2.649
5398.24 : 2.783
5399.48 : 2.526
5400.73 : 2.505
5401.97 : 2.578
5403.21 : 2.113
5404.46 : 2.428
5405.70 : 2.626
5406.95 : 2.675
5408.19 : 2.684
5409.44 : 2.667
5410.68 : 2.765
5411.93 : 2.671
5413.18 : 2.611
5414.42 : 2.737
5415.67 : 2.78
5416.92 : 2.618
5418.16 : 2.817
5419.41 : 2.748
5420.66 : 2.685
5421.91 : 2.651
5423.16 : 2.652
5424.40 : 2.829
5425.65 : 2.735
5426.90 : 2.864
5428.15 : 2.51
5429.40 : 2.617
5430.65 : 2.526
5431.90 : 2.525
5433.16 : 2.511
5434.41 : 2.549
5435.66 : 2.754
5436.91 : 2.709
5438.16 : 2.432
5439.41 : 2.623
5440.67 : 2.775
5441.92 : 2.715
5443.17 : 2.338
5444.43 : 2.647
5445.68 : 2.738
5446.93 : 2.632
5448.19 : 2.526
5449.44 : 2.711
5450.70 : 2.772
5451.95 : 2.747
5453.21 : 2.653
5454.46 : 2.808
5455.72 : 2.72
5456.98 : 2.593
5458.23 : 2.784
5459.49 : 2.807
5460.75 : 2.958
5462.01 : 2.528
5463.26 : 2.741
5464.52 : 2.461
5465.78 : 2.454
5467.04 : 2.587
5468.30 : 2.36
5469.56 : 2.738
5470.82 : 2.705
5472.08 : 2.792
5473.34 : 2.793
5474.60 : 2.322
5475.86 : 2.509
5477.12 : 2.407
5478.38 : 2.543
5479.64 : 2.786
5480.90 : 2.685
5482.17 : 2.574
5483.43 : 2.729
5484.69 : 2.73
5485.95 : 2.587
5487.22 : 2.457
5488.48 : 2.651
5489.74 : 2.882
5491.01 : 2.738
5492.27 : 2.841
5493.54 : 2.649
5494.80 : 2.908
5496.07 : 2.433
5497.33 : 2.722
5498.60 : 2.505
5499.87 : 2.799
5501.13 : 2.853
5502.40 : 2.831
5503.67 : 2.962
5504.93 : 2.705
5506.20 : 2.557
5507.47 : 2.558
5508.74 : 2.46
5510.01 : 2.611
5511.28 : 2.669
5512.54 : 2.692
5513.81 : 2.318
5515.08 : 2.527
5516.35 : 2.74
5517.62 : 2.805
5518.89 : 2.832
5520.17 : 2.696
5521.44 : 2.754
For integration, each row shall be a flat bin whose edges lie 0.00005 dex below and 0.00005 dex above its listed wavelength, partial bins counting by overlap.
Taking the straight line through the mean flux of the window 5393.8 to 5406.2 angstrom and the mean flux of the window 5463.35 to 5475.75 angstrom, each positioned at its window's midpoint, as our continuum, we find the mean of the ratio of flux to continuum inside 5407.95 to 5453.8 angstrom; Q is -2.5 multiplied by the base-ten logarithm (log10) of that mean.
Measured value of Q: -0.04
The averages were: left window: 2.54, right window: 2.58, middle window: 2.66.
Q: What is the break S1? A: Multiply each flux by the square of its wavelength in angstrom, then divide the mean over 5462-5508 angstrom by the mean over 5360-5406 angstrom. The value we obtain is 1.0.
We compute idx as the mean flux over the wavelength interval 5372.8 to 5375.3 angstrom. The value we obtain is 2.67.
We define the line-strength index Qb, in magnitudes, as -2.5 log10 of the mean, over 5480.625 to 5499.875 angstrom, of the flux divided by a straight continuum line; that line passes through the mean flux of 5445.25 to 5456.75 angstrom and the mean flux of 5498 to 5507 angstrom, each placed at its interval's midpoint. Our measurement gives 0.02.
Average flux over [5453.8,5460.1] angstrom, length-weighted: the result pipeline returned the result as 2.74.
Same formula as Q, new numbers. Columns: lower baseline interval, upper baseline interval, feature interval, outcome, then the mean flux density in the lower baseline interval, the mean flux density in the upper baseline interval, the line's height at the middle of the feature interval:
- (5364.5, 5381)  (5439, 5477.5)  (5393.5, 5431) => 0.010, 2.68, 2.64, 2.66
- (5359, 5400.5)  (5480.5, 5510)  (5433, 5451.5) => 0.017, 2.66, 2.69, 2.68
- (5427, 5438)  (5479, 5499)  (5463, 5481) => 0.029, 2.59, 2.68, 2.66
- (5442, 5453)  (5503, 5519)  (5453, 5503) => -0.009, 2.64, 2.64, 2.64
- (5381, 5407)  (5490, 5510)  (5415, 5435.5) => -0.020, 2.58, 2.7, 2.62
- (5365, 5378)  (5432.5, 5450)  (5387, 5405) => 0.051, 2.67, 2.62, 2.65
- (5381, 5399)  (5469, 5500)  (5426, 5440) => 0.016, 2.63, 2.66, 2.64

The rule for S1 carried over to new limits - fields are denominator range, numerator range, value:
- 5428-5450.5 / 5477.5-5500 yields 1.04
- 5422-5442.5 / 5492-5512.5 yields 1.04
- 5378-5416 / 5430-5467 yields 1.03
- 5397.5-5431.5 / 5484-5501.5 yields 1.05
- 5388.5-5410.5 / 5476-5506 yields 1.09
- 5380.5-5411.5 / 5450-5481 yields 1.04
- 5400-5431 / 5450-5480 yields 1.02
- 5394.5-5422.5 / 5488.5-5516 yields 1.05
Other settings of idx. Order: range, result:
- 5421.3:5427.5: 2.75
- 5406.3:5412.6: 2.69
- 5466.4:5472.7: 2.63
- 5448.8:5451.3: 2.74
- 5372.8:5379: 2.76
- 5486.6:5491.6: 2.68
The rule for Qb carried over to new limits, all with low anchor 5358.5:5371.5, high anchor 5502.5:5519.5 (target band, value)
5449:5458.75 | -0.02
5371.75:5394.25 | 0.02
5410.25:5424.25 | -0.01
